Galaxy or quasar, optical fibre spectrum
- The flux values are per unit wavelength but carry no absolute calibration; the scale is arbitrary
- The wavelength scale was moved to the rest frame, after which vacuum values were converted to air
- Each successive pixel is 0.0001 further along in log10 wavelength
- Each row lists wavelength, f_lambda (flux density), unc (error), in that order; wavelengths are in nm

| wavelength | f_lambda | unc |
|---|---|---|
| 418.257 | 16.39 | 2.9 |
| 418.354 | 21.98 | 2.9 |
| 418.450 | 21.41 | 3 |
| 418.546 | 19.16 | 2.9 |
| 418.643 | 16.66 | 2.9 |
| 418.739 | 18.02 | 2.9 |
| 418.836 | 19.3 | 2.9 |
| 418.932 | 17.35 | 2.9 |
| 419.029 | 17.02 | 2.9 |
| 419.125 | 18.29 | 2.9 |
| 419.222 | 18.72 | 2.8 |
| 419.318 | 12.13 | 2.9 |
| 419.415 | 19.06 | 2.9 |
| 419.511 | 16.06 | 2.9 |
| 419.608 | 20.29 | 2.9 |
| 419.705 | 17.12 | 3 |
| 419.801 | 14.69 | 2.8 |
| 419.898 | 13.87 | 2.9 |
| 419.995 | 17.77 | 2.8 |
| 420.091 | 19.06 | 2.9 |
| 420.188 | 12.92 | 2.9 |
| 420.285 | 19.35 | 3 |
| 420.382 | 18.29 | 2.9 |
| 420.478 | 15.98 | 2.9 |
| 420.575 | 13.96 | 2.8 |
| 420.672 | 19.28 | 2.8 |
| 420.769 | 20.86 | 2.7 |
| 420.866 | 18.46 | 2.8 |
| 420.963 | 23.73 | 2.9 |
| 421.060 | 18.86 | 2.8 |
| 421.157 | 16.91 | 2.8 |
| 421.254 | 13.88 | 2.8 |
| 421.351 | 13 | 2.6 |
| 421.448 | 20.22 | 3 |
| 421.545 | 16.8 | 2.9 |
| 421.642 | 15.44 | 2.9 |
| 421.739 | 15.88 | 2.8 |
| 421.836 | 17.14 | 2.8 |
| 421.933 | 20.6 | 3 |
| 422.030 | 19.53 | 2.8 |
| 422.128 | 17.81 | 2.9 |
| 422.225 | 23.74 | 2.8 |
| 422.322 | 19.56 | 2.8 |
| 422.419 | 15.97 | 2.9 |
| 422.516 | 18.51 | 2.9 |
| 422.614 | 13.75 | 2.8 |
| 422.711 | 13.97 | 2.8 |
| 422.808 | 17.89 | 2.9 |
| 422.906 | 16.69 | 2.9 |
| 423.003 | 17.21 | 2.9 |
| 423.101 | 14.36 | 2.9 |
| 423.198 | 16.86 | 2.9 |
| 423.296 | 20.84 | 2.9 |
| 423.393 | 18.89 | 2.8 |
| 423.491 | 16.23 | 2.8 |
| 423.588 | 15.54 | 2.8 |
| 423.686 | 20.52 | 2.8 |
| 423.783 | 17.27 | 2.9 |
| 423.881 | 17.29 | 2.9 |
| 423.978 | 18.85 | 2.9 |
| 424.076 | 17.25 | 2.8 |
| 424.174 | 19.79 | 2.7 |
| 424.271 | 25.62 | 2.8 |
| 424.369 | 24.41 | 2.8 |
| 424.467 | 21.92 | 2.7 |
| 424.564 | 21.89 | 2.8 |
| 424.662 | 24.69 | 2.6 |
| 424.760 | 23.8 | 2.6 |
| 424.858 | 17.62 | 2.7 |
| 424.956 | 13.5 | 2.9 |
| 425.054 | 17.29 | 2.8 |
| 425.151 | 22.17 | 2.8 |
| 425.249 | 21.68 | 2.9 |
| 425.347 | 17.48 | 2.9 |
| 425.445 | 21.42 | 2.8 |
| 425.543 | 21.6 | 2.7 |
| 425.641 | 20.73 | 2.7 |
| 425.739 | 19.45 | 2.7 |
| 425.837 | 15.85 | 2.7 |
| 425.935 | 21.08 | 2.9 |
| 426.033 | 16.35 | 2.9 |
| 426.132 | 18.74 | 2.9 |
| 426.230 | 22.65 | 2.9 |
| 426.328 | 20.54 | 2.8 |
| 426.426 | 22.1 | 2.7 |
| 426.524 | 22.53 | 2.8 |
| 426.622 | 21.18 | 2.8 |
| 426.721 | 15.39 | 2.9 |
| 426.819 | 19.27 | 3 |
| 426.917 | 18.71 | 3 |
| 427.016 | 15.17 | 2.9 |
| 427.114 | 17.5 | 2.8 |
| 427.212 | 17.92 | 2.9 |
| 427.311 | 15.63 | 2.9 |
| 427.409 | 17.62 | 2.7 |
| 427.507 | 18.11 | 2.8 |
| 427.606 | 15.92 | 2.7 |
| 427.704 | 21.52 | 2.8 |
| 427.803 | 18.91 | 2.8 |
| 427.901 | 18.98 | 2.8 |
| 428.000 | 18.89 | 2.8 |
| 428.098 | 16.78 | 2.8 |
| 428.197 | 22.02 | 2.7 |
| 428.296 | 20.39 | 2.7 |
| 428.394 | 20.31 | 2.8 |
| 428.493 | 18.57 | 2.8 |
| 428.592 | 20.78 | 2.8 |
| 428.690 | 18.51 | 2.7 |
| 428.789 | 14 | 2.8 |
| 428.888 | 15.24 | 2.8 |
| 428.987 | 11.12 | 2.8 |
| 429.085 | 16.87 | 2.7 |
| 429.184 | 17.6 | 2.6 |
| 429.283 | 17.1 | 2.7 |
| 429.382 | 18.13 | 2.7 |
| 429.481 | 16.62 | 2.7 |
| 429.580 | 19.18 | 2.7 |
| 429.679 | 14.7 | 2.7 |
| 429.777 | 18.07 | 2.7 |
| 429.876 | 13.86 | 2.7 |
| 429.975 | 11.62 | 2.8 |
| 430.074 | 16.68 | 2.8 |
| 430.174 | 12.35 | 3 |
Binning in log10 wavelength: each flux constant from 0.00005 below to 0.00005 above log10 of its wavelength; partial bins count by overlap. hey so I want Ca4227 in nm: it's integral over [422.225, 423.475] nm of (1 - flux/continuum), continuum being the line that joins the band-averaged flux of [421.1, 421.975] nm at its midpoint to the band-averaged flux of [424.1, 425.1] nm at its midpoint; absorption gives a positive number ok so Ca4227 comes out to 0.08 nm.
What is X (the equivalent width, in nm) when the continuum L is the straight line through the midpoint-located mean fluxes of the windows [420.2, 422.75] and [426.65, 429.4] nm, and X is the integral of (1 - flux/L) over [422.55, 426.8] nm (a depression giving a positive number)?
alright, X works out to -0.35 nm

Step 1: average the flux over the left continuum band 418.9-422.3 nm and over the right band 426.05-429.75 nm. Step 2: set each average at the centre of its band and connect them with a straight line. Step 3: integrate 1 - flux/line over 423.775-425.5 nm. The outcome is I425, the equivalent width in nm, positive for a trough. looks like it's -0.23 nm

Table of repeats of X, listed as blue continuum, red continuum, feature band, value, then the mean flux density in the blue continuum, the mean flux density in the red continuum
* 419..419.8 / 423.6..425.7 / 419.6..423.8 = 0.24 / 17.2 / 20.2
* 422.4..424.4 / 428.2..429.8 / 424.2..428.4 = -0.46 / 18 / 17.5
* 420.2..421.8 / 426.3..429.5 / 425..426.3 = -0.13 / 17.4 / 18.2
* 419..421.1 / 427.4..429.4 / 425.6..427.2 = -0.12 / 17.5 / 18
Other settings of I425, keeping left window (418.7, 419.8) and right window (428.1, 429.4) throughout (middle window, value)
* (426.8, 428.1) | -0.02 nm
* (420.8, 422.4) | -0.06 nm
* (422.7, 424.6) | -0.13 nm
